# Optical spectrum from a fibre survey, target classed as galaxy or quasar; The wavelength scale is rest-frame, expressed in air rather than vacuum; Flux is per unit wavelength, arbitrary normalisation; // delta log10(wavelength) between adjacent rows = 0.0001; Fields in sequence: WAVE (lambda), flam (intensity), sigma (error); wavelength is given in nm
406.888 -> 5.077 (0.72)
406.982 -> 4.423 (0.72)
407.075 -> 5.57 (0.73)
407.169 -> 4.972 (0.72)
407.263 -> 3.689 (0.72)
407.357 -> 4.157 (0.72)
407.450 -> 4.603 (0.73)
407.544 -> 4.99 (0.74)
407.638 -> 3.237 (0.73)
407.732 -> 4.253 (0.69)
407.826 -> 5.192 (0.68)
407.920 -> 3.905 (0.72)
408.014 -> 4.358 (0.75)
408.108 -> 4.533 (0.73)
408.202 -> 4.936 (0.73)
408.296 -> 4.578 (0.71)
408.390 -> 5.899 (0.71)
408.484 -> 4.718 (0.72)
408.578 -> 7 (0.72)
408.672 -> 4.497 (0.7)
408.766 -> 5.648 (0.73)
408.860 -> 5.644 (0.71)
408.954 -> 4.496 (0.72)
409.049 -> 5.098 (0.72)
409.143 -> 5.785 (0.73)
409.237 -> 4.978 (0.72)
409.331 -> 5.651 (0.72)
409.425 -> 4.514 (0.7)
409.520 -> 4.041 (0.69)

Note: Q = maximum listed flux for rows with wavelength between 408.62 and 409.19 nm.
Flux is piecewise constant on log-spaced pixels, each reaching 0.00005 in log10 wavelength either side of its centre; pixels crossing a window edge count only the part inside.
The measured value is 5.785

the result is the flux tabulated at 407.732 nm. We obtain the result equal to 4.253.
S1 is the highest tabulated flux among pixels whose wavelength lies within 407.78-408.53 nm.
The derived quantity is 5.899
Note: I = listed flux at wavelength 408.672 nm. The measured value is 4.497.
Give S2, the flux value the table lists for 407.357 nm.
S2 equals 4.157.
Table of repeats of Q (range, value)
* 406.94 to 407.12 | 5.57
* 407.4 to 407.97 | 5.192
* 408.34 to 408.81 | 7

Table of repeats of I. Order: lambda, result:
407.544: 4.99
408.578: 7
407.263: 3.689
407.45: 4.603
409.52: 4.041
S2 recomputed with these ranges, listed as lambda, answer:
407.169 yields 4.972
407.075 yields 5.57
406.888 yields 5.077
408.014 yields 4.358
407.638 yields 3.237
